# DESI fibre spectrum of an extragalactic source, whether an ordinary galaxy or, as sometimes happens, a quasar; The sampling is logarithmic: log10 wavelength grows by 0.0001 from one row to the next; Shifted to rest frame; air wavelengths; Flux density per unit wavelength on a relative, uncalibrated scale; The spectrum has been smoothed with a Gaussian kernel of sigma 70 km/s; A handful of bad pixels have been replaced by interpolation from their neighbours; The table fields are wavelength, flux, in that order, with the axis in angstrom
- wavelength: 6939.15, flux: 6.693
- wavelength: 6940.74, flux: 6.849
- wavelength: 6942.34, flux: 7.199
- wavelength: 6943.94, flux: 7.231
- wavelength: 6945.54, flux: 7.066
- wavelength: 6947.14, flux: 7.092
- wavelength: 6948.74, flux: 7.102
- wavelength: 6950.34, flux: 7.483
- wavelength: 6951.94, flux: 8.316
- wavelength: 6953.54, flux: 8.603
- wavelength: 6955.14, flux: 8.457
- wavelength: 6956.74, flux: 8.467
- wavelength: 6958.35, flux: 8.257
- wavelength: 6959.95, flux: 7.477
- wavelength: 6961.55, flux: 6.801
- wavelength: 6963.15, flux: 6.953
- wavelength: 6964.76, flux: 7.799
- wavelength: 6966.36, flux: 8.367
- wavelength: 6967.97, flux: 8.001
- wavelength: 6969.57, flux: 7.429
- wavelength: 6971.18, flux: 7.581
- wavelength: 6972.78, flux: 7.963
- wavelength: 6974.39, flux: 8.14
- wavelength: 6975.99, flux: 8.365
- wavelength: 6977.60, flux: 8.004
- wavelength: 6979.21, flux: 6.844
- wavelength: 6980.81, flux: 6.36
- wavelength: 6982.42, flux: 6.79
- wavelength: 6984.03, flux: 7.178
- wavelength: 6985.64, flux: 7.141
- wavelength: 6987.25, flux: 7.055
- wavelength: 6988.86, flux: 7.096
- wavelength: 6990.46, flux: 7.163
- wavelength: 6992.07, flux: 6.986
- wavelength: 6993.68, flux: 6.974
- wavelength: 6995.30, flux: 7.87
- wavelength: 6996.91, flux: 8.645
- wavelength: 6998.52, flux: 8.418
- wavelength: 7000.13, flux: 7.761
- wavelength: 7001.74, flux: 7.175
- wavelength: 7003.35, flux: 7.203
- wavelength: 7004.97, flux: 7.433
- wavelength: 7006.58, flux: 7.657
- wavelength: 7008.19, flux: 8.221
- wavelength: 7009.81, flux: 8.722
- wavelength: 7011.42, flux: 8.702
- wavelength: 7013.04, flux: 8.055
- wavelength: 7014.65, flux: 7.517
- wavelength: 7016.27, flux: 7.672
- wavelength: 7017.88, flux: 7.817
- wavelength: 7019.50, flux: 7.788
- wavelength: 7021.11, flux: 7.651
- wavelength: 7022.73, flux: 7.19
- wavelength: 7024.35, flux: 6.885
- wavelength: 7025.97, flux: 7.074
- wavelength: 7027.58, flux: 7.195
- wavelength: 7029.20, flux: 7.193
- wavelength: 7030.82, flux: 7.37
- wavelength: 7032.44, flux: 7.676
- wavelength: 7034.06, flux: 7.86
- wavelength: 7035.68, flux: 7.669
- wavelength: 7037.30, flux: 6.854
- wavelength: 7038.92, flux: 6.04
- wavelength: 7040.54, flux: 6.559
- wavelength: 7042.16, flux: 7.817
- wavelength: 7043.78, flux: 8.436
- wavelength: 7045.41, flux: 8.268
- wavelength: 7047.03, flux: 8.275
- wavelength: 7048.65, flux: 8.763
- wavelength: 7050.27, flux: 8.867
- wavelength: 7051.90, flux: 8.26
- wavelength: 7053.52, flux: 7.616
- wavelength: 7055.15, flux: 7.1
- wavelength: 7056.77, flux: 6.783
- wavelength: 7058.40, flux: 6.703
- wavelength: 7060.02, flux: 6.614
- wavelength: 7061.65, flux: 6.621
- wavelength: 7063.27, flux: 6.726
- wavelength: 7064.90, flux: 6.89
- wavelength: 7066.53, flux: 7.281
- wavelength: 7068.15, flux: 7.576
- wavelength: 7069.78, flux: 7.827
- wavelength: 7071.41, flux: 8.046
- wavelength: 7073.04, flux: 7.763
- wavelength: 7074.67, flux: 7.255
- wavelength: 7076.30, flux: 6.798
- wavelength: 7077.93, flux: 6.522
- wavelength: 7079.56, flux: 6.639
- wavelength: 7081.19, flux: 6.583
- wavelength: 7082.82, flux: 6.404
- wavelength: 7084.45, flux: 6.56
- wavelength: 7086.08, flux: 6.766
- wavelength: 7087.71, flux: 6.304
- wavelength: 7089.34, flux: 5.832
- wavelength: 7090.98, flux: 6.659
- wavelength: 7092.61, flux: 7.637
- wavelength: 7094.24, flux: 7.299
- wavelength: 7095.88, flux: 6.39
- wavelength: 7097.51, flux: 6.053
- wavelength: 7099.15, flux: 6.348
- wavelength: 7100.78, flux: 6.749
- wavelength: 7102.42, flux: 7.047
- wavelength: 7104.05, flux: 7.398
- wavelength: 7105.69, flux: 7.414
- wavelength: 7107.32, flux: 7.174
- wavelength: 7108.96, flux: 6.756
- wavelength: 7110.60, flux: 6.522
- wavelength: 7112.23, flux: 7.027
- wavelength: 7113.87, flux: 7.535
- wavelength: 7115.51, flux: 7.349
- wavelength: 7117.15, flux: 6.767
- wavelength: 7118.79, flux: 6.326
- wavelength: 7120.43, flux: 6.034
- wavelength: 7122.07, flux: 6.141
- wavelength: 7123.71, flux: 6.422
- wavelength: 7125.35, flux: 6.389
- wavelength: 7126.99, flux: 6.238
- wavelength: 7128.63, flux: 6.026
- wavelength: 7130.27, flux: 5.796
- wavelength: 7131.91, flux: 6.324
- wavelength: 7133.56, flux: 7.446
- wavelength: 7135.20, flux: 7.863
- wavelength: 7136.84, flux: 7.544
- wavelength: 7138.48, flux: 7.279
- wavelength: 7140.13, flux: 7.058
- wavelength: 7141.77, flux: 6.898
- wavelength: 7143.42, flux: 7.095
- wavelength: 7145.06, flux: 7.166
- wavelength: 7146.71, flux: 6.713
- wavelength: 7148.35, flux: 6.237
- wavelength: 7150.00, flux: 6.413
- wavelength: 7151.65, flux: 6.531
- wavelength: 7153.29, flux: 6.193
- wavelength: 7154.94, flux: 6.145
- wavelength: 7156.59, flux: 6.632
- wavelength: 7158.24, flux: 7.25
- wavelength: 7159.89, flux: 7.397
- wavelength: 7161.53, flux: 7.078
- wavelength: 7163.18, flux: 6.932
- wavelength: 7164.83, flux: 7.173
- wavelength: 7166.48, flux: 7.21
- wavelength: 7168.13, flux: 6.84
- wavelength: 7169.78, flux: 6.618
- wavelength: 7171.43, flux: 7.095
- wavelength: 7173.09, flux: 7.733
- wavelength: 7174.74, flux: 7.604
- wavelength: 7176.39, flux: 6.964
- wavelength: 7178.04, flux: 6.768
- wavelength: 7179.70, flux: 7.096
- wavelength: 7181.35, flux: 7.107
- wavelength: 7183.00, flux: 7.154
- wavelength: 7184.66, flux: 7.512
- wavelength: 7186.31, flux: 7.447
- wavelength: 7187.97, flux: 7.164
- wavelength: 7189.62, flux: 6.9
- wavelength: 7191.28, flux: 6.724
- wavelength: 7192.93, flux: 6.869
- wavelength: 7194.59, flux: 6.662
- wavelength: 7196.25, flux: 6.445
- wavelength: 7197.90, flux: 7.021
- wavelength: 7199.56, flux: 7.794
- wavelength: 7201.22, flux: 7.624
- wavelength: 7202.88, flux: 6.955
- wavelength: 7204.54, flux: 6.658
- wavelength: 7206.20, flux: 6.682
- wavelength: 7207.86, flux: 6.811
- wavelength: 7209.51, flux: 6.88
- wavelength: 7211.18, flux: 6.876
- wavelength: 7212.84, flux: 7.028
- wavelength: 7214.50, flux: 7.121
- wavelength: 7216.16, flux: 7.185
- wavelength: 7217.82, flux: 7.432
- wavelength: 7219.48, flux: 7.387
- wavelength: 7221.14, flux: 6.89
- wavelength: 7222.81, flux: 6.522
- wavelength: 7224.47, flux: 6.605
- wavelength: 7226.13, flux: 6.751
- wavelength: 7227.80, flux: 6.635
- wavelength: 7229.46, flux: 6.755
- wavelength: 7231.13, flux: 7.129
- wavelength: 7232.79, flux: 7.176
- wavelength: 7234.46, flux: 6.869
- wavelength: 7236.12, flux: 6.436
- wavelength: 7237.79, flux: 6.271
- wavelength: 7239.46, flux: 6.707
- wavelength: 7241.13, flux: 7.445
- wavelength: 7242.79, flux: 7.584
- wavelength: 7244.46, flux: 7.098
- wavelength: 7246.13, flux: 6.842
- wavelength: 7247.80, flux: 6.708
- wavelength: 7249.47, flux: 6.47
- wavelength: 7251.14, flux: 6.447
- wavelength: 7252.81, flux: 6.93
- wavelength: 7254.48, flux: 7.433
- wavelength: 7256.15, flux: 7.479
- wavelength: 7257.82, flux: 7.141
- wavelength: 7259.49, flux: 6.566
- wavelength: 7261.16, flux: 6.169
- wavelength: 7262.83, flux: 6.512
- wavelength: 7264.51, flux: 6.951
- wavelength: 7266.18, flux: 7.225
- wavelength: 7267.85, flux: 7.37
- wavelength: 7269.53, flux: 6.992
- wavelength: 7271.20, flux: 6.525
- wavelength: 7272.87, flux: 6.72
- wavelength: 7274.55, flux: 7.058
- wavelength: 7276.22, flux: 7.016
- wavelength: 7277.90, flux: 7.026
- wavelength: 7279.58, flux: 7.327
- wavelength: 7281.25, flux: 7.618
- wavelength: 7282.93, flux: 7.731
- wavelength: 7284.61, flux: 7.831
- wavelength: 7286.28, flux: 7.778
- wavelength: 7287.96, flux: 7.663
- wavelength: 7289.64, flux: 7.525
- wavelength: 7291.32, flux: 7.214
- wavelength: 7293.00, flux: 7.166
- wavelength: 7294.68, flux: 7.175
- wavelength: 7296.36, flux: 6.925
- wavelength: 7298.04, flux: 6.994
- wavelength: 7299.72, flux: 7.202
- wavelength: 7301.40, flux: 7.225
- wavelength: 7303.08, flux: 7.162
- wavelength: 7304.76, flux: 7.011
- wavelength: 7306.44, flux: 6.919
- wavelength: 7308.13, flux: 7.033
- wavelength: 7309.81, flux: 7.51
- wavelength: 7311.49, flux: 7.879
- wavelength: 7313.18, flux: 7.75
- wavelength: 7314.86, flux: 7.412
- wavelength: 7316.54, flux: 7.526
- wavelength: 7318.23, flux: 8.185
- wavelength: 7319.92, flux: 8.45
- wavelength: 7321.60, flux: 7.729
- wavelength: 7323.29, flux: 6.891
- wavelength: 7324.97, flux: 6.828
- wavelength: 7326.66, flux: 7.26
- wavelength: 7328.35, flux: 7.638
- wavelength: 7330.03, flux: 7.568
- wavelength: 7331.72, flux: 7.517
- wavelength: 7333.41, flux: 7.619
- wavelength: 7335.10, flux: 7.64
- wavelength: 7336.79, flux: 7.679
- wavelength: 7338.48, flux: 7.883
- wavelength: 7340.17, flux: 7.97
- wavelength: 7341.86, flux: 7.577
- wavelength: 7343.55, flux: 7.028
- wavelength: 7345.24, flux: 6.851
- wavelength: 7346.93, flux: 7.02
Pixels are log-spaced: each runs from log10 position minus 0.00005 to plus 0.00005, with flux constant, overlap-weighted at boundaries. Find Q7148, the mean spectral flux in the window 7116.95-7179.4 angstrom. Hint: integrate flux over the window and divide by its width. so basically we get 6.8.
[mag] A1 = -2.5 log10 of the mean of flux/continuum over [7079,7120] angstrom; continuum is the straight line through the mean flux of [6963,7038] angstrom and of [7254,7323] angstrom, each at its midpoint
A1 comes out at 0.11 mag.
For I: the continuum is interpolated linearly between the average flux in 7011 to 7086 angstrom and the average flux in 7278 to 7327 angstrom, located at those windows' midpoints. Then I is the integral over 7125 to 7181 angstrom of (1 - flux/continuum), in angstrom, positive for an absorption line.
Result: 3.8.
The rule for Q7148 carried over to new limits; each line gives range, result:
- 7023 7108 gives 7.16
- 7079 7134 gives 6.65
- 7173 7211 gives 7.05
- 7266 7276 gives 6.97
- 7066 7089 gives 7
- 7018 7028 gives 7.34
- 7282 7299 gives 7.4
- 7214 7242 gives 6.9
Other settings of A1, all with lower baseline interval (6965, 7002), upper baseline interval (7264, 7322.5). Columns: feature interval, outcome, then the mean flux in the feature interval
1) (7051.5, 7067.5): 0.07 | 7.04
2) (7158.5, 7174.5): 0.04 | 7.14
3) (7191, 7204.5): 0.06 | 7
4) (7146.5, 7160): 0.13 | 6.56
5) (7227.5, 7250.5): 0.08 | 6.87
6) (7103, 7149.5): 0.10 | 6.82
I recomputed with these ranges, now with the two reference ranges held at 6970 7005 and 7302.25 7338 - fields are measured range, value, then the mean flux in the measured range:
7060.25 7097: 2.7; 6.91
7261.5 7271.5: 0.8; 6.91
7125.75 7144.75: 1.5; 6.87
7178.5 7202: 1.2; 7.1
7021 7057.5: -0.4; 7.54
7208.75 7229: 1.5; 6.94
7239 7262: 1.7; 6.93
